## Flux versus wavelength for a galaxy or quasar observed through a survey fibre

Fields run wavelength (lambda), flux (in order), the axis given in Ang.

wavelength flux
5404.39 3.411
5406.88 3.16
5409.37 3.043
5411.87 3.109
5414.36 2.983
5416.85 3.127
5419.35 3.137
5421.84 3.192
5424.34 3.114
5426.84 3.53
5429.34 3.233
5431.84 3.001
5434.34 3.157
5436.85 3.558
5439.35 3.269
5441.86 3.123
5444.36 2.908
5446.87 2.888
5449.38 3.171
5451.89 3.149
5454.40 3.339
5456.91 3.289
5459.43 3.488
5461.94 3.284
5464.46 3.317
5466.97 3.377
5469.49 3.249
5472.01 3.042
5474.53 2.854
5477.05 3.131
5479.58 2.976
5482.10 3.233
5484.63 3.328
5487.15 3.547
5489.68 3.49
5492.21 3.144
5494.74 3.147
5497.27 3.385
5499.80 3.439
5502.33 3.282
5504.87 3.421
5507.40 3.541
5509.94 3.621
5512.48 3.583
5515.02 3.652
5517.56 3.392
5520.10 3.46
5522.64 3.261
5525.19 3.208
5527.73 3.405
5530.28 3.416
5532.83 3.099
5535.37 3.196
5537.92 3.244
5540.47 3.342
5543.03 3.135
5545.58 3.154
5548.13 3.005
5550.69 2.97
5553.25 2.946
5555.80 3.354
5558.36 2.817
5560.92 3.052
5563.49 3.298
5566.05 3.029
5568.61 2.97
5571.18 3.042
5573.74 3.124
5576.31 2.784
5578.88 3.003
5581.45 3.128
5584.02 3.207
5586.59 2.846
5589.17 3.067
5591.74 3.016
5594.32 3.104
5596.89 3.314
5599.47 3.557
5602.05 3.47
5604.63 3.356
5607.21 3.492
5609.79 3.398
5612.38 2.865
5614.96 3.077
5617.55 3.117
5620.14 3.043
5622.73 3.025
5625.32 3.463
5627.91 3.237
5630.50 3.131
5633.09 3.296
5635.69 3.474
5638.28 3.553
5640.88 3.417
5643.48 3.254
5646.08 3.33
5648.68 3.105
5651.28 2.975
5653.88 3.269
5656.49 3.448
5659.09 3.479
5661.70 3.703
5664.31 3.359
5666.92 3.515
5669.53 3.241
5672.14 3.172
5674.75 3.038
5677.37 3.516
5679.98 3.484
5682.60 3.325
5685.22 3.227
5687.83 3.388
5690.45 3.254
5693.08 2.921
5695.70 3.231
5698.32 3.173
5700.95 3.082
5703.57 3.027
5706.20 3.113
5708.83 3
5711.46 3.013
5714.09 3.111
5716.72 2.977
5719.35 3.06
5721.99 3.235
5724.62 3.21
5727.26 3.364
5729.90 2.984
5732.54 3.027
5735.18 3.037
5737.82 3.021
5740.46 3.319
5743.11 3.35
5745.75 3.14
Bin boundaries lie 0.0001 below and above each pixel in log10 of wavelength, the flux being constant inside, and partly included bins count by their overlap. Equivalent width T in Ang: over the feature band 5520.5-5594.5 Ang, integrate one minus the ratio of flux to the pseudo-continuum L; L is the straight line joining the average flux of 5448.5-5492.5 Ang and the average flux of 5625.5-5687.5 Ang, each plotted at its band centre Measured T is 3.87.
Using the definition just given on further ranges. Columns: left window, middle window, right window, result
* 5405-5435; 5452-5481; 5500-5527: 0.7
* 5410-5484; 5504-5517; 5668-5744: -1.6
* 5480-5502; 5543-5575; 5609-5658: 2.1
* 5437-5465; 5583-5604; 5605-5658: 0.3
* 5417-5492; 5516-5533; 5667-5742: -0.7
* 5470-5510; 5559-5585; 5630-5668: 2.1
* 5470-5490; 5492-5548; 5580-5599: -3.1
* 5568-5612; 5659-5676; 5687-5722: -1.2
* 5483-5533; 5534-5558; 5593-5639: 1.5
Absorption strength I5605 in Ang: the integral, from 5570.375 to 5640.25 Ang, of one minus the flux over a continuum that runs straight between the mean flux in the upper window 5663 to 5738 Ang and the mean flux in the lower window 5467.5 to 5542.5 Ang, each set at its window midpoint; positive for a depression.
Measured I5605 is 1.0 Ang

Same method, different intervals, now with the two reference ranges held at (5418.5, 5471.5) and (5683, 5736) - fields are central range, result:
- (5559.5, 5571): 0.4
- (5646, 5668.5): -1.5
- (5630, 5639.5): -0.7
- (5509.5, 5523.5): -1.3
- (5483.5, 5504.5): -0.9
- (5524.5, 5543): -0.4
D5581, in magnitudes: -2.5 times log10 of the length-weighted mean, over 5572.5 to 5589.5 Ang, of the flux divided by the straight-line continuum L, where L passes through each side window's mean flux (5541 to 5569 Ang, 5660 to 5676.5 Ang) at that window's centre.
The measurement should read 0.042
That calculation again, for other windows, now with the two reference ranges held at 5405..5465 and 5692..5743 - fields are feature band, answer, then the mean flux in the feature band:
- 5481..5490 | -0.072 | 3.39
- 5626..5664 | -0.070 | 3.34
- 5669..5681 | -0.058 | 3.29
